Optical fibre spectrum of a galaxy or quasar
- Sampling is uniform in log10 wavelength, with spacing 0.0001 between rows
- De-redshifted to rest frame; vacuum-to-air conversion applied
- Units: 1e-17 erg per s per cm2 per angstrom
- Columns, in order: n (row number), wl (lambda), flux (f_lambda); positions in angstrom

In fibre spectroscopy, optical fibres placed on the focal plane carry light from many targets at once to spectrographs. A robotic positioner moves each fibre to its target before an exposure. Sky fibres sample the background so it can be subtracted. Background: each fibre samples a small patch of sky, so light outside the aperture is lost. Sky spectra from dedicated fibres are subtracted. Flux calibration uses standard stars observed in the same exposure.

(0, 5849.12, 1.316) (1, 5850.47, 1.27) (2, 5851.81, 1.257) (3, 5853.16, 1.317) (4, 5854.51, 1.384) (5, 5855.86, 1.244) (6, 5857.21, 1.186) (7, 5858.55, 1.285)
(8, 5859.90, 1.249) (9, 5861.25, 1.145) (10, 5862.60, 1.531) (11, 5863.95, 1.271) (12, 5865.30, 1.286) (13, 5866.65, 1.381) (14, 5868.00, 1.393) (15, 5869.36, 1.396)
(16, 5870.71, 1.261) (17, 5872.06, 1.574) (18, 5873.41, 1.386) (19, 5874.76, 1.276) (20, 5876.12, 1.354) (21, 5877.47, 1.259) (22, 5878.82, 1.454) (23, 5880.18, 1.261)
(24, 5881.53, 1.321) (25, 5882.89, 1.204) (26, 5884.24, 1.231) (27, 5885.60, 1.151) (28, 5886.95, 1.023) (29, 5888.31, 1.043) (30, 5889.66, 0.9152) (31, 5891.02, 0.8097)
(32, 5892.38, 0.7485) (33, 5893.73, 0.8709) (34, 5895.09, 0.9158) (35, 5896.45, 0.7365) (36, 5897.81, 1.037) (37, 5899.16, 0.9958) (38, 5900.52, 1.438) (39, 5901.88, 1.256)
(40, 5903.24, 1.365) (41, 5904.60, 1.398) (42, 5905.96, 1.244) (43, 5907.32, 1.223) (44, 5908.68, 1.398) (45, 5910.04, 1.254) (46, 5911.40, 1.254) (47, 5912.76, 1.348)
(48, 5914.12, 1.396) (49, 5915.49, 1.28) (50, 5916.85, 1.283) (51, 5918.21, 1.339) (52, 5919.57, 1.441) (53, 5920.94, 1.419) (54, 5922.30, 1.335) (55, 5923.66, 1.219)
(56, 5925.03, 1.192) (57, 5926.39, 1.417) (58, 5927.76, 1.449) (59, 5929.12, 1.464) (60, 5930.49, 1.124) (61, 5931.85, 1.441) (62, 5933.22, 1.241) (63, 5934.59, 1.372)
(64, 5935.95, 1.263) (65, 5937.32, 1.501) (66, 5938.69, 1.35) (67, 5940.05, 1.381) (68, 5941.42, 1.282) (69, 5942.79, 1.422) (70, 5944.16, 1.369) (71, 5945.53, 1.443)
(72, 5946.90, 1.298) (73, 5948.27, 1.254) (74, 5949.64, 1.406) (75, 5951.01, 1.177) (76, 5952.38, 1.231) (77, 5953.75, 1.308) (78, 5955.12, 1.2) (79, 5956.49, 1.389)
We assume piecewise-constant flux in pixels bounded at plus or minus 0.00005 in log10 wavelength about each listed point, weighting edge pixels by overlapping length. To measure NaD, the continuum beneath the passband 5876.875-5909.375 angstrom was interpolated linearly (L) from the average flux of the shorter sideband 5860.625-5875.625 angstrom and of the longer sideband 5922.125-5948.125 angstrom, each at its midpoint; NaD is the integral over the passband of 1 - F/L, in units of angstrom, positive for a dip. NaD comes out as 5.13 angstrom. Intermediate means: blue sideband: 1.35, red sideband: 1.34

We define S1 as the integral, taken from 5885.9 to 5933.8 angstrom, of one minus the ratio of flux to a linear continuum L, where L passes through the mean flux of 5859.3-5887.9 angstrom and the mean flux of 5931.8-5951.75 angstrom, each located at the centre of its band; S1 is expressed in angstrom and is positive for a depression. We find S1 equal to 4.2 angstrom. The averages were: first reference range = 1.3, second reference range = 1.34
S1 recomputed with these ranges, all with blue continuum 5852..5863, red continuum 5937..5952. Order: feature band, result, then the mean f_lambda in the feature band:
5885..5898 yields 3.87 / 0.919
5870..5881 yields -0.47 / 1.35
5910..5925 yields 0.07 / 1.32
